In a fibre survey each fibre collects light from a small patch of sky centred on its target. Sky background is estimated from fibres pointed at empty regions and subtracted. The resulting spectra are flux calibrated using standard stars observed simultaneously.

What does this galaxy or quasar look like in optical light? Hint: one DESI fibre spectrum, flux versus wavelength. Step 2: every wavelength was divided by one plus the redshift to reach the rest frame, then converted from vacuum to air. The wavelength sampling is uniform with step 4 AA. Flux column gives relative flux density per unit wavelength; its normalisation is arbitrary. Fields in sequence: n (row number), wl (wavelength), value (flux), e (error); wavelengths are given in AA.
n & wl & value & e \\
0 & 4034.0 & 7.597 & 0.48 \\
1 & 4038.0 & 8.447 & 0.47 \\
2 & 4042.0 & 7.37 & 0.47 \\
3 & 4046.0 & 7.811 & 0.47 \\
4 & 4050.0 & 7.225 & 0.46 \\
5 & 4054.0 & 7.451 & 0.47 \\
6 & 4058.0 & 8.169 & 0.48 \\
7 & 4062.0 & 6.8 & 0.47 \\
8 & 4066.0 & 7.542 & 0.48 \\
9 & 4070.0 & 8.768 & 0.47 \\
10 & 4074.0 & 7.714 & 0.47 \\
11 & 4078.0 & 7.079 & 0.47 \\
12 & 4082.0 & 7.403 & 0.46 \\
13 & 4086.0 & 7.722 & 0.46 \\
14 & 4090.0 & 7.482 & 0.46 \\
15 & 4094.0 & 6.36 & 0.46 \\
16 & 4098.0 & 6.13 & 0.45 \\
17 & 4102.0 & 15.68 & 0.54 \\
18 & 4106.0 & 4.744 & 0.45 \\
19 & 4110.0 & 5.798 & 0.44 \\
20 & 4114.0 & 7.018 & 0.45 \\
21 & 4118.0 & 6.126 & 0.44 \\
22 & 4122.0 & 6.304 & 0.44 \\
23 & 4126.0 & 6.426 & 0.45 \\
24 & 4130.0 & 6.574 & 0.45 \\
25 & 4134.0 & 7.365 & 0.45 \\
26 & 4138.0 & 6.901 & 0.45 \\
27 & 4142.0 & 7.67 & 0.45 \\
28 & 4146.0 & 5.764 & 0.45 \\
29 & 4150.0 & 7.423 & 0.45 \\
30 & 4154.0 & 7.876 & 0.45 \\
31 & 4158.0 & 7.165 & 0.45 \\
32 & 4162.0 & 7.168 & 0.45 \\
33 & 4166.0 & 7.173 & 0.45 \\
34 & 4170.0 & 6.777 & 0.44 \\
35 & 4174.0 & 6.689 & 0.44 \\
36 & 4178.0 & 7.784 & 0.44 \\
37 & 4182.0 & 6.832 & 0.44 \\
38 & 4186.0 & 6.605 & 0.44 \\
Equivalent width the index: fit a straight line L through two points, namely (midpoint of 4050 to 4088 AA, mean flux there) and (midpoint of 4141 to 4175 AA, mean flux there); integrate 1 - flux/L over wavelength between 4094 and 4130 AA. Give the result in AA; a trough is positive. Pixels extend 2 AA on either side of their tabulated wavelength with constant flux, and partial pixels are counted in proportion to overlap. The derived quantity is 0.8 AA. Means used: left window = 7.61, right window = 7.07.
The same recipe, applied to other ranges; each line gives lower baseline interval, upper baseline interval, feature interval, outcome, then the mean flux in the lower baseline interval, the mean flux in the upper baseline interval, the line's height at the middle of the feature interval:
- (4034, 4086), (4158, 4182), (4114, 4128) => 1.8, 7.65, 7.1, 7.34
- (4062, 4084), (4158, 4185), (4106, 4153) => 4.4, 7.62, 7.06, 7.3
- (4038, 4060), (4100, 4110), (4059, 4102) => 4.5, 7.68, 9.33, 8.61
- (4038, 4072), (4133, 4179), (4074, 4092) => 0.2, 7.69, 7.13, 7.53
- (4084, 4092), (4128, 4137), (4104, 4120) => 2.9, 7.6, 6.96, 7.26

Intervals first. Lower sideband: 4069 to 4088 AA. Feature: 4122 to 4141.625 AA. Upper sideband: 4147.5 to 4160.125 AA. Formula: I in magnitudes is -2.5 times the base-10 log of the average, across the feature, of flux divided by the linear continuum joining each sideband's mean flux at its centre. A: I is 0.10 mag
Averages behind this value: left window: 7.68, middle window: 6.83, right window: 7.42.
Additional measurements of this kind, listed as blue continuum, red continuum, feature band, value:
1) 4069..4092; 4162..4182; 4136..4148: 0.076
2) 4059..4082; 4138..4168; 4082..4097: 0.051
